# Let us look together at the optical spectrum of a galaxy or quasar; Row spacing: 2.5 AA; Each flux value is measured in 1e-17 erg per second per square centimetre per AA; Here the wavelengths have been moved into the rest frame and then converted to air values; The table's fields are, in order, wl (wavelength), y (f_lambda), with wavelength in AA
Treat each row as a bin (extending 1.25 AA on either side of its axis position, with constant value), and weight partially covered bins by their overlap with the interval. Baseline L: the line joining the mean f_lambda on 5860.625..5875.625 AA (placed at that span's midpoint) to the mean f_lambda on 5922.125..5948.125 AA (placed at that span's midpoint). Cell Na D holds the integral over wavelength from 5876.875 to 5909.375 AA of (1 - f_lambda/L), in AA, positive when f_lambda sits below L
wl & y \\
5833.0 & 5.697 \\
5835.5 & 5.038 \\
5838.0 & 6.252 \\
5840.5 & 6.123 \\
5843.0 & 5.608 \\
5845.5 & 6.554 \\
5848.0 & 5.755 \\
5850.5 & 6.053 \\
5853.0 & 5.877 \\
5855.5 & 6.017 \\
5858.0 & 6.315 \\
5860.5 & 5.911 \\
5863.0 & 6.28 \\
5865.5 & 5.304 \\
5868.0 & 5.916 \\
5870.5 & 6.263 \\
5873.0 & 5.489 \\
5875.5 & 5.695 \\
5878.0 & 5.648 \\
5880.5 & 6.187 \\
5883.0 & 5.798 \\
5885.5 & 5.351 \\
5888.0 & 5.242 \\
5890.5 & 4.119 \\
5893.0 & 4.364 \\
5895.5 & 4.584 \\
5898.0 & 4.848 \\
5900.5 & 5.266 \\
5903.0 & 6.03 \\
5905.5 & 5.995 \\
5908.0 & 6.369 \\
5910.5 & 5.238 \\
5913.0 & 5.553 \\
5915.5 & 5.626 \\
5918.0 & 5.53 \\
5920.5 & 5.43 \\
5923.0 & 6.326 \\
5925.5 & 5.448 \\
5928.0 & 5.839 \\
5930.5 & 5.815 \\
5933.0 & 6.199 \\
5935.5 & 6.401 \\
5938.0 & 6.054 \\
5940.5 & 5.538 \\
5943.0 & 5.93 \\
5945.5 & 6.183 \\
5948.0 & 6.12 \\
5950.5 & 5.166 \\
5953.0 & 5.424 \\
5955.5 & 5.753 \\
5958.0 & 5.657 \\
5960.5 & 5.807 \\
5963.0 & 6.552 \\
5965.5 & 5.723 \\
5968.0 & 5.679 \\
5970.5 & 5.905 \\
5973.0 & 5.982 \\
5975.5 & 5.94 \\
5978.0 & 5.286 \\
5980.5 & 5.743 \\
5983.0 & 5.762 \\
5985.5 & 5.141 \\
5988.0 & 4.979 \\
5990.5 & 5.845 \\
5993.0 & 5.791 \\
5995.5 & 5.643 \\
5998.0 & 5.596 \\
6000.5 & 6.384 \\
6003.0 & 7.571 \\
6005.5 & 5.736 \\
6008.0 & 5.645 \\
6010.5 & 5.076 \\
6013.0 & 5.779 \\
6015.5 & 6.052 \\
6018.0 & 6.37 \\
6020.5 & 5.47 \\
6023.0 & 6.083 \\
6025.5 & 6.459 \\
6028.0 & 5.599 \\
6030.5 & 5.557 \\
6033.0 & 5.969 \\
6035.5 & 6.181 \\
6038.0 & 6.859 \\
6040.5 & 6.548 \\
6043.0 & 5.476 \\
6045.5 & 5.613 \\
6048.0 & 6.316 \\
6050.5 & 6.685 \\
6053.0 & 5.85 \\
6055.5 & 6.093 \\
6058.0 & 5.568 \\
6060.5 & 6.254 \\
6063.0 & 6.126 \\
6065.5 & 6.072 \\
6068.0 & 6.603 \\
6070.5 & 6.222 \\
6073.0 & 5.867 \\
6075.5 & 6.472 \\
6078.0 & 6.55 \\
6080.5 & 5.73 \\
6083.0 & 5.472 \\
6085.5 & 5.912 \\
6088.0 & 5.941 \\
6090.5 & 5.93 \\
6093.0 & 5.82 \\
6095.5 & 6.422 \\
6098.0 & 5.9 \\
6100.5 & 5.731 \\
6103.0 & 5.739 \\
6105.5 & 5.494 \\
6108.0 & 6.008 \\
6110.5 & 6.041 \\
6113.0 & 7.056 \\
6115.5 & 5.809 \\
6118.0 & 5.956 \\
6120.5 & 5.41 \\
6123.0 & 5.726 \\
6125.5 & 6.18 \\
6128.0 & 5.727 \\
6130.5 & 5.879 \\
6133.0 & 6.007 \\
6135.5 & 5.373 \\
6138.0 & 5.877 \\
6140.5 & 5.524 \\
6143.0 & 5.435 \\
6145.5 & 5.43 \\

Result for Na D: 2.9 AA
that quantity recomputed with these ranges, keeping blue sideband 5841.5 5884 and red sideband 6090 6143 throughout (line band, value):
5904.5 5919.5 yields 0.52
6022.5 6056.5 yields -1.17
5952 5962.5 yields 0.31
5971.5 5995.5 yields 1.17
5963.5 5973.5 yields 0.06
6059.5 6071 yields -0.73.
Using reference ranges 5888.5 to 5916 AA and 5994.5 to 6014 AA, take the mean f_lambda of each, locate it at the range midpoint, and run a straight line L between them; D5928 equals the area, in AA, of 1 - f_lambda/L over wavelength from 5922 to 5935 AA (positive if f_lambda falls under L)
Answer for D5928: -1.2 AA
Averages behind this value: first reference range 5.26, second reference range 5.93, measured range 5.95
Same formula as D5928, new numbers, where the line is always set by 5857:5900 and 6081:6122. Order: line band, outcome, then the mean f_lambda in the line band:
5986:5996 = 0.3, 5.53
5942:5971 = -1.0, 5.82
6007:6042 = -1.3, 5.97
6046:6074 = -1.5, 6.14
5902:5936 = -1.7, 5.83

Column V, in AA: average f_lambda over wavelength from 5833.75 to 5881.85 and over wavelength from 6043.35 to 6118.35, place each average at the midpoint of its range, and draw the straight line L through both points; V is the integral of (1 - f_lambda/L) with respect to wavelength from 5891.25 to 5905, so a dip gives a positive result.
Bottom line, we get 2.1 AA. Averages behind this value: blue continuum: 5.91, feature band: 5.04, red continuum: 6.04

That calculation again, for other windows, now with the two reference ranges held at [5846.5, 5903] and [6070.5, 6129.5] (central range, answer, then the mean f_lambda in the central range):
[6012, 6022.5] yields -0.2 AA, 5.93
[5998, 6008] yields -0.9 AA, 6.33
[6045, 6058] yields -0.5 AA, 6.09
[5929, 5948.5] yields -1.2 AA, 6.02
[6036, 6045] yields -0.6 AA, 6.23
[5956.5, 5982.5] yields -0.4 AA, 5.82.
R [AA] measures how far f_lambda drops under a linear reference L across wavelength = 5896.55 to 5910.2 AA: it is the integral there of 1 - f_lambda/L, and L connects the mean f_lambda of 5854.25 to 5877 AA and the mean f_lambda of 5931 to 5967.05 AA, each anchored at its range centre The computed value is 0.6 AA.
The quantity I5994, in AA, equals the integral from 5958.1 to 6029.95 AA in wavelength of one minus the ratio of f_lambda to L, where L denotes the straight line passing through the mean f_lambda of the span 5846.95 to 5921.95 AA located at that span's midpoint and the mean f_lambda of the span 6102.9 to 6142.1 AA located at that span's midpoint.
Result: -1.4 AA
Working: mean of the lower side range 5.6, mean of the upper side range 5.86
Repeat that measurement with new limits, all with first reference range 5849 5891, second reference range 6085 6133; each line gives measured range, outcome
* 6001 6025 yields -0.6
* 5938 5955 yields 0.2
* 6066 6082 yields -0.8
